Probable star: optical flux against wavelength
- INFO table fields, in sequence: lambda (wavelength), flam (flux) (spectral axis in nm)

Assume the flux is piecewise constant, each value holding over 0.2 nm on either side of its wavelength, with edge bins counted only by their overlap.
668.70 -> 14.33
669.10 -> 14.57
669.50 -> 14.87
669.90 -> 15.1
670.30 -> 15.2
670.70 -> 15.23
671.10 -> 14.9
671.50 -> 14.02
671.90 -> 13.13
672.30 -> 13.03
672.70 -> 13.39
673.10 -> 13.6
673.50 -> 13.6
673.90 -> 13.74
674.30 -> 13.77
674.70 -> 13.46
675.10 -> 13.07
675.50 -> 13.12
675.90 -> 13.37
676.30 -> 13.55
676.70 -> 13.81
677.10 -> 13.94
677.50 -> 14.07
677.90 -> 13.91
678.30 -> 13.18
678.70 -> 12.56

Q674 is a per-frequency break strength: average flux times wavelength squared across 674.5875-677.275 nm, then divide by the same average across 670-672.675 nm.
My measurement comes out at 1.0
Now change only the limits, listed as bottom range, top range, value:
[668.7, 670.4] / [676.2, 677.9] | 0.96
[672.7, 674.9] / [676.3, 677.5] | 1.03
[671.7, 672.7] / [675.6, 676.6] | 1.04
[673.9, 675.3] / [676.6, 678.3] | 1.04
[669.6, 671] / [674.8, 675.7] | 0.88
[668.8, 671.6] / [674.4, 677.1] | 0.92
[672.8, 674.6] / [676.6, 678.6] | 1.02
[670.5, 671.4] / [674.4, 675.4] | 0.90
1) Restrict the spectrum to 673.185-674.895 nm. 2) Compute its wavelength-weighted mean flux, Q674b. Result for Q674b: 13.6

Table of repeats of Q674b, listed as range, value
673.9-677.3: 13.5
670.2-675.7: 13.8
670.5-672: 14.4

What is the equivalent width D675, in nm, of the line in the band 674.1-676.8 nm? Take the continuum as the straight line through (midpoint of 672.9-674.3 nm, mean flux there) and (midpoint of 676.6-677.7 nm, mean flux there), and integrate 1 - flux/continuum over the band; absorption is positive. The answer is 0.07 nm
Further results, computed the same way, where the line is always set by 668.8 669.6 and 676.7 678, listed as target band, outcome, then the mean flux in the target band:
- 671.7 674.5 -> 0.166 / 13.5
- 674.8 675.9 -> 0.074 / 13.2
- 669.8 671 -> -0.050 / 15.2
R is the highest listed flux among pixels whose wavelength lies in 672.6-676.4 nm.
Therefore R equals 13.77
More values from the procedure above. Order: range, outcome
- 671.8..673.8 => 13.6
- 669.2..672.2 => 15.23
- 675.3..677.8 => 14.07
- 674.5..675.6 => 13.46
